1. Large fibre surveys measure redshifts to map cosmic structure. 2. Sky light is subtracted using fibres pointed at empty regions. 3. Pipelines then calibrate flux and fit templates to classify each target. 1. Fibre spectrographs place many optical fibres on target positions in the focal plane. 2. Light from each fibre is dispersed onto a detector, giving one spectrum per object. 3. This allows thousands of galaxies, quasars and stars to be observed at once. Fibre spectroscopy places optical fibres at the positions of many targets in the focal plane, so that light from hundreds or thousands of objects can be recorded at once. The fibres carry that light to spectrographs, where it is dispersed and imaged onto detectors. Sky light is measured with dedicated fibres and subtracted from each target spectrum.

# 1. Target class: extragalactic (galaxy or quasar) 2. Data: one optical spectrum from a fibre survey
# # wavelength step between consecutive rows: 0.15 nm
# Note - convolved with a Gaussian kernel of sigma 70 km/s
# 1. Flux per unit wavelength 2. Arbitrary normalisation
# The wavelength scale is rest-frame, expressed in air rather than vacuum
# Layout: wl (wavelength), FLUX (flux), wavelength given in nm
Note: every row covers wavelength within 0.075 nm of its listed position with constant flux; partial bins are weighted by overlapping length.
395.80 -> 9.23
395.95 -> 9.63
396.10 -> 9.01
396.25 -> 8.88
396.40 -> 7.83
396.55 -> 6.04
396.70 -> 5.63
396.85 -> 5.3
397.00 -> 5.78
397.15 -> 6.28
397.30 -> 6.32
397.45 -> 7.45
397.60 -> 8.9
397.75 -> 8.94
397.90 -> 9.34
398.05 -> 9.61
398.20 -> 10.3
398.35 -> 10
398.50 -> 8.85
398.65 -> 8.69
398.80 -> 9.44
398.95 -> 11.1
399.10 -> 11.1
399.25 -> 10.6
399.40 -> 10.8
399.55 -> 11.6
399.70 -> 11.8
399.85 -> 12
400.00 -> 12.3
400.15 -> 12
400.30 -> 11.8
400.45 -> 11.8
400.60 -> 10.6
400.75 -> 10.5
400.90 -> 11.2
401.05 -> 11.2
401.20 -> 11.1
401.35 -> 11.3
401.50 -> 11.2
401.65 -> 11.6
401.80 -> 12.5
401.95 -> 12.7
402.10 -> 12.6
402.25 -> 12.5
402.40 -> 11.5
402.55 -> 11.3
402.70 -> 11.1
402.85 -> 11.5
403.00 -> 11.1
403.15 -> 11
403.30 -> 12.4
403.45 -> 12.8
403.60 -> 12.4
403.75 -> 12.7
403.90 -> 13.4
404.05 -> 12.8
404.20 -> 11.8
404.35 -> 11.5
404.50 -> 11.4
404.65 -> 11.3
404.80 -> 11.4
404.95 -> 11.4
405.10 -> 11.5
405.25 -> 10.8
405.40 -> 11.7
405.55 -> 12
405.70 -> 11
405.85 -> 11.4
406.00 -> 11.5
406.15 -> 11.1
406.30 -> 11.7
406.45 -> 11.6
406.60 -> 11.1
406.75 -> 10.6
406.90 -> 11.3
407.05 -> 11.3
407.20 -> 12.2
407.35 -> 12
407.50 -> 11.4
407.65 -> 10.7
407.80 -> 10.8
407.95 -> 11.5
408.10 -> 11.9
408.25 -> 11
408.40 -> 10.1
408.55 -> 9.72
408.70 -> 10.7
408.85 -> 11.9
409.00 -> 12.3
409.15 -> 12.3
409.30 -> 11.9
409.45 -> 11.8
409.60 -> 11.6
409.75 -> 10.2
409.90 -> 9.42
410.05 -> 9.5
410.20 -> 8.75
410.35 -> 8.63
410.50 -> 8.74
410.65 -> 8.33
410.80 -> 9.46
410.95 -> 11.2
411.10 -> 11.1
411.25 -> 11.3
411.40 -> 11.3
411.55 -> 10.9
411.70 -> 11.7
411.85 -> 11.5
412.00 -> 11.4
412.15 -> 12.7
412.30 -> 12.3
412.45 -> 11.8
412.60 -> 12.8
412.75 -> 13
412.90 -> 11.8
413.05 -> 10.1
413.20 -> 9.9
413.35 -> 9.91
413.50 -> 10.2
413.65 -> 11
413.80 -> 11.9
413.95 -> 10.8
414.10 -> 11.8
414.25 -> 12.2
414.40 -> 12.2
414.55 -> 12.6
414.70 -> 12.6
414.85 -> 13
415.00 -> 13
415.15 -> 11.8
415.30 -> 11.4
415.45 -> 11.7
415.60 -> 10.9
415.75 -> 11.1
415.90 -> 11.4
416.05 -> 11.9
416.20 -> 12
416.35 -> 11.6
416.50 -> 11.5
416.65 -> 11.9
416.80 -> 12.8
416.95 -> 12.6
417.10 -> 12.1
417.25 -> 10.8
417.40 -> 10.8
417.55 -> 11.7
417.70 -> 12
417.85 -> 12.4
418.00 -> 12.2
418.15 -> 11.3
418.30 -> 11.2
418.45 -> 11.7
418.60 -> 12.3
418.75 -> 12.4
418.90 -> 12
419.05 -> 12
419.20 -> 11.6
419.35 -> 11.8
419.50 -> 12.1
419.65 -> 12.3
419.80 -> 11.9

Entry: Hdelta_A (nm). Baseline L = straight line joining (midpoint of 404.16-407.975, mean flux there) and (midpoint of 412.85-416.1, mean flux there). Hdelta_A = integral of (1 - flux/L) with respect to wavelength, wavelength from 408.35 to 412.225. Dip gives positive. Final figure 0.25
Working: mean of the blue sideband 11.4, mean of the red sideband 11.5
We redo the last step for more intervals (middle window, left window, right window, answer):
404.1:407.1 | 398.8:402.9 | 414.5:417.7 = 0.06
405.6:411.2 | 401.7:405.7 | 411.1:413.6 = 0.36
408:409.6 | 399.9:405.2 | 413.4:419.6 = 0.05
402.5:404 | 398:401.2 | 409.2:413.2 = -0.16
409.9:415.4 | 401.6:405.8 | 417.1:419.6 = 0.30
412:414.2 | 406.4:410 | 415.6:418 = 0.02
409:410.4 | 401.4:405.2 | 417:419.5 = 0.15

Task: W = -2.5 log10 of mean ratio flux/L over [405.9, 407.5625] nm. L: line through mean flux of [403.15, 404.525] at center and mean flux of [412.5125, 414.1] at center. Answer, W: 0.05 mag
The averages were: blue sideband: 12.3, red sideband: 11.2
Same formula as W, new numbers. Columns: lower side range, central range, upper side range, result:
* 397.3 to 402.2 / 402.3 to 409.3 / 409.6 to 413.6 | -0.08 mag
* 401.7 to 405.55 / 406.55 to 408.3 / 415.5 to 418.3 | 0.05 mag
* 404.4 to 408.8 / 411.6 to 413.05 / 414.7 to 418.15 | -0.04 mag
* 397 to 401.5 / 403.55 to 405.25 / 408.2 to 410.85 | -0.16 mag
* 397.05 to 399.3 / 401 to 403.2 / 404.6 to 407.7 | -0.14 mag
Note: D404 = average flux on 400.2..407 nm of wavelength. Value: 11.6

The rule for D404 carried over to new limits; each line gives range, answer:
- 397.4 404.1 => 11.2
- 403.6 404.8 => 12.1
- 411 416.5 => 11.6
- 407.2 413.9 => 11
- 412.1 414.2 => 11.4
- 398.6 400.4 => 11.1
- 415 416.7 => 11.6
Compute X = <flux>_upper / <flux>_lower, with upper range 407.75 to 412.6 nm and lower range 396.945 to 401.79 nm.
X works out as 1.1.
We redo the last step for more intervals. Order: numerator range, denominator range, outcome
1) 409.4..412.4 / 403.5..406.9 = 0.91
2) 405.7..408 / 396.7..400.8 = 1.17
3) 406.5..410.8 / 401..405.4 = 0.91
